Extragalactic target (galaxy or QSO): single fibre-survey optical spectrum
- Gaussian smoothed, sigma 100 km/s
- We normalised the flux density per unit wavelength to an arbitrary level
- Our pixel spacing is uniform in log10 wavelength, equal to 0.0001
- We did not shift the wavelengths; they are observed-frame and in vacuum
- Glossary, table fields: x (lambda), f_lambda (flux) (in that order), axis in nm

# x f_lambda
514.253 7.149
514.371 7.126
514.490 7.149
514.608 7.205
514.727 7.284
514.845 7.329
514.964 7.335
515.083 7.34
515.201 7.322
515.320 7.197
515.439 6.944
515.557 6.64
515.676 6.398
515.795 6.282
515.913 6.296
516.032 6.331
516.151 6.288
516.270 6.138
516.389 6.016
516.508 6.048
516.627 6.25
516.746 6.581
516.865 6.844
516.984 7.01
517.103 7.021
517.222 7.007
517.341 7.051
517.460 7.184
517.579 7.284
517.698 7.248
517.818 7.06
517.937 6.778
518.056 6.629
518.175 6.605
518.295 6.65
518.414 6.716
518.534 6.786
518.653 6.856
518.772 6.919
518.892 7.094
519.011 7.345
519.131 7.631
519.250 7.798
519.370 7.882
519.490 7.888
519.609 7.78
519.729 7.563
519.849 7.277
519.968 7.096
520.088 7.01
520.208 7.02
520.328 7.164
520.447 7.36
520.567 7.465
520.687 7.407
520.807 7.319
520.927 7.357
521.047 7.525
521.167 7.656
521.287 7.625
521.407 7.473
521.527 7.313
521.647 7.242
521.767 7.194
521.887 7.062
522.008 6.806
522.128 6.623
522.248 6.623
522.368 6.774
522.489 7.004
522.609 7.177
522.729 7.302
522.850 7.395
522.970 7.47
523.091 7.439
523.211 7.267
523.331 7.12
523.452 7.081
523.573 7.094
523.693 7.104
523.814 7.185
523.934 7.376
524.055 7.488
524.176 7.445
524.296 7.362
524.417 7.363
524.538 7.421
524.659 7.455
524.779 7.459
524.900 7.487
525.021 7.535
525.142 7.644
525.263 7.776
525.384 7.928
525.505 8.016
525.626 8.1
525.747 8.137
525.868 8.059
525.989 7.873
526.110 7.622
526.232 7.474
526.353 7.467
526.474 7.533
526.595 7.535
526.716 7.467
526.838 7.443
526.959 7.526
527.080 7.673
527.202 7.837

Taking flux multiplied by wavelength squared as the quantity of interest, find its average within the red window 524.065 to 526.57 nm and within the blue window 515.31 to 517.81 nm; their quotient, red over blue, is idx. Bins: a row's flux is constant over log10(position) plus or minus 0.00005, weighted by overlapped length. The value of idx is 1.19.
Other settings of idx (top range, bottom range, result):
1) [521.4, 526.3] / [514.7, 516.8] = 1.14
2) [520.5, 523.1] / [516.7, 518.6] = 1.06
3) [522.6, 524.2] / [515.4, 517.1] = 1.16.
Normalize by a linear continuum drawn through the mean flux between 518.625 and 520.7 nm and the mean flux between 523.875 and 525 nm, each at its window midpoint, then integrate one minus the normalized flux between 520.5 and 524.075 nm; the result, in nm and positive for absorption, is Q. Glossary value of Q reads 0.08 nm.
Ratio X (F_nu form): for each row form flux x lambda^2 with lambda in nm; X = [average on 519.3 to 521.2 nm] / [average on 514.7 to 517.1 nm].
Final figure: 1.1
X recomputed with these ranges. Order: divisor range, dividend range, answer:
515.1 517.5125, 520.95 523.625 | 1.11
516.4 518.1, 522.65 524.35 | 1.09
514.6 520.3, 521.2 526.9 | 1.09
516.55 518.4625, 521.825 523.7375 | 1.05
